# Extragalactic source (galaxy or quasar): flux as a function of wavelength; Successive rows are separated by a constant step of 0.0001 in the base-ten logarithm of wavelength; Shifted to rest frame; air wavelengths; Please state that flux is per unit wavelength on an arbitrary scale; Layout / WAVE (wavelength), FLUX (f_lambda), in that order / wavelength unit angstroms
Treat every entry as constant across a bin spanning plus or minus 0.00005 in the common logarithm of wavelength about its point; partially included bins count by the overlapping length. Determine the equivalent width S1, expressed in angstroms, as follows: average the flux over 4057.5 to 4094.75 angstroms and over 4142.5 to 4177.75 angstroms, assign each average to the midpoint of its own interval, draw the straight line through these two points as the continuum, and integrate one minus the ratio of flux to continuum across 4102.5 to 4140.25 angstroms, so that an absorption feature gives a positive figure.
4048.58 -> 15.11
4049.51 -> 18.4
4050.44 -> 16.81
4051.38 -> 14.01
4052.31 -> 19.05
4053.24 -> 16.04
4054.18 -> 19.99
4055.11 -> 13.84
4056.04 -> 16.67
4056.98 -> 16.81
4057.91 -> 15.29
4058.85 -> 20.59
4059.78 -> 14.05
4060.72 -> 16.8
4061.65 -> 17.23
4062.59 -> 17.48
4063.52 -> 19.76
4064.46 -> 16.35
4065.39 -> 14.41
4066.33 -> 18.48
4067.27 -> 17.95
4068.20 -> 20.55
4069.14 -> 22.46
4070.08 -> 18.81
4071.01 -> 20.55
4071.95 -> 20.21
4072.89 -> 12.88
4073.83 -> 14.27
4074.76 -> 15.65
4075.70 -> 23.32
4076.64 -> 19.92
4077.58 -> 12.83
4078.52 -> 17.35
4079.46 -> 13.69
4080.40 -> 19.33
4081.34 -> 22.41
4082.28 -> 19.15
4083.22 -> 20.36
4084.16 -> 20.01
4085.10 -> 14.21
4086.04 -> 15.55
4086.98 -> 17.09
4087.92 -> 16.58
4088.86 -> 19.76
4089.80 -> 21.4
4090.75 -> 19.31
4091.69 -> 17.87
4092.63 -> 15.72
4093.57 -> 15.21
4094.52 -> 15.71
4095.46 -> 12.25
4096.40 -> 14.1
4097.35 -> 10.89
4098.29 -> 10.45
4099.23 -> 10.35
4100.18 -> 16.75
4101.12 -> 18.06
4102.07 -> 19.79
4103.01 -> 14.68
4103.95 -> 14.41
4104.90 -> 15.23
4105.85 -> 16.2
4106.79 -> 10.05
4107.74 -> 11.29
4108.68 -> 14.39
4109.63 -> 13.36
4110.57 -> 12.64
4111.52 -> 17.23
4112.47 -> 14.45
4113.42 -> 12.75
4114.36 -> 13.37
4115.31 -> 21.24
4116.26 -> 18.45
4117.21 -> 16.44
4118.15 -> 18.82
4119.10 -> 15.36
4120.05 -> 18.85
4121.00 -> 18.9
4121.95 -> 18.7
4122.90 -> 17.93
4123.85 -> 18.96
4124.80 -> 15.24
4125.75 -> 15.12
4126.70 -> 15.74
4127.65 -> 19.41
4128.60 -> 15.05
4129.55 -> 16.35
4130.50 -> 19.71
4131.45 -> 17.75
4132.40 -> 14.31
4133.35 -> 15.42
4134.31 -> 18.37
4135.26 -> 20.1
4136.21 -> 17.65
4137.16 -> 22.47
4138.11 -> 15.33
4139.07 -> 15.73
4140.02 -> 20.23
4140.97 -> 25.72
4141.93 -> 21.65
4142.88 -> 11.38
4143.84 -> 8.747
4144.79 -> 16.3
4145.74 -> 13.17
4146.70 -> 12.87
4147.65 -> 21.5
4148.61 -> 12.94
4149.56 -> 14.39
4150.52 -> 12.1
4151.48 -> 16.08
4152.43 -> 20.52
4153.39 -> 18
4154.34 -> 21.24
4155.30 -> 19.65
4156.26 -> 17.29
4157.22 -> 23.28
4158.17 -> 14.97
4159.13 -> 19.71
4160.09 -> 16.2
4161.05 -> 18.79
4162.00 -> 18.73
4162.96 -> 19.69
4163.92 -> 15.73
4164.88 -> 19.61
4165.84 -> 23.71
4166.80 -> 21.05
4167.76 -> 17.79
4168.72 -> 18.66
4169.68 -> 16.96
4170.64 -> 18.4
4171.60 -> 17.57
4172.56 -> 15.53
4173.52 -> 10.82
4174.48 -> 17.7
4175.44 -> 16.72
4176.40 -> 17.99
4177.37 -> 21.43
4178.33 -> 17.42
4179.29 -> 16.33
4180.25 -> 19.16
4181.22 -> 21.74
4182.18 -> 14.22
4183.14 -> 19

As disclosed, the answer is 2.3 angstroms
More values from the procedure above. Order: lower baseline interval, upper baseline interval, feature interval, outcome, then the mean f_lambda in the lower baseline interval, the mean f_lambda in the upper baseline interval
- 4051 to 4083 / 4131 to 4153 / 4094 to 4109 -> 2.8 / 17.6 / 16.7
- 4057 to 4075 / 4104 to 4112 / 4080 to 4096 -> -2.1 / 17.6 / 13.8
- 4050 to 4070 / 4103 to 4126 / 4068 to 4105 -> -0.7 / 17.4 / 15.8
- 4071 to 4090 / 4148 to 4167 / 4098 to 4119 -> 3.4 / 17.8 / 18.2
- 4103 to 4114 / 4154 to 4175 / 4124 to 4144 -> -1.9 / 13.9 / 18.3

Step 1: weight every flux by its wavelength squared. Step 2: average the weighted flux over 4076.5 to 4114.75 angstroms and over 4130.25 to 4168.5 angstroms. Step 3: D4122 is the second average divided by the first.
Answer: 1.2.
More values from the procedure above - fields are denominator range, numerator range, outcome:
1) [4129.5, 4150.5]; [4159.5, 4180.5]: 1.09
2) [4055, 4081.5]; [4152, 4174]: 1.10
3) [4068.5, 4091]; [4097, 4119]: 0.83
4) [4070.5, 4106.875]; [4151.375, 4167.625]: 1.19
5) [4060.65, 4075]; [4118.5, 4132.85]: 0.99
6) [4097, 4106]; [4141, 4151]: 1.04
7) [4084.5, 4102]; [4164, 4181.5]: 1.20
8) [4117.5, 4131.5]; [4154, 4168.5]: 1.12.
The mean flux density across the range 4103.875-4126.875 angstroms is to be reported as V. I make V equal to 15.8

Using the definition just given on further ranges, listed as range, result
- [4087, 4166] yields 16.7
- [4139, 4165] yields 17.4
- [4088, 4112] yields 15.1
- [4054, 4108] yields 16.8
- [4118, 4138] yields 17.6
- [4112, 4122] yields 17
